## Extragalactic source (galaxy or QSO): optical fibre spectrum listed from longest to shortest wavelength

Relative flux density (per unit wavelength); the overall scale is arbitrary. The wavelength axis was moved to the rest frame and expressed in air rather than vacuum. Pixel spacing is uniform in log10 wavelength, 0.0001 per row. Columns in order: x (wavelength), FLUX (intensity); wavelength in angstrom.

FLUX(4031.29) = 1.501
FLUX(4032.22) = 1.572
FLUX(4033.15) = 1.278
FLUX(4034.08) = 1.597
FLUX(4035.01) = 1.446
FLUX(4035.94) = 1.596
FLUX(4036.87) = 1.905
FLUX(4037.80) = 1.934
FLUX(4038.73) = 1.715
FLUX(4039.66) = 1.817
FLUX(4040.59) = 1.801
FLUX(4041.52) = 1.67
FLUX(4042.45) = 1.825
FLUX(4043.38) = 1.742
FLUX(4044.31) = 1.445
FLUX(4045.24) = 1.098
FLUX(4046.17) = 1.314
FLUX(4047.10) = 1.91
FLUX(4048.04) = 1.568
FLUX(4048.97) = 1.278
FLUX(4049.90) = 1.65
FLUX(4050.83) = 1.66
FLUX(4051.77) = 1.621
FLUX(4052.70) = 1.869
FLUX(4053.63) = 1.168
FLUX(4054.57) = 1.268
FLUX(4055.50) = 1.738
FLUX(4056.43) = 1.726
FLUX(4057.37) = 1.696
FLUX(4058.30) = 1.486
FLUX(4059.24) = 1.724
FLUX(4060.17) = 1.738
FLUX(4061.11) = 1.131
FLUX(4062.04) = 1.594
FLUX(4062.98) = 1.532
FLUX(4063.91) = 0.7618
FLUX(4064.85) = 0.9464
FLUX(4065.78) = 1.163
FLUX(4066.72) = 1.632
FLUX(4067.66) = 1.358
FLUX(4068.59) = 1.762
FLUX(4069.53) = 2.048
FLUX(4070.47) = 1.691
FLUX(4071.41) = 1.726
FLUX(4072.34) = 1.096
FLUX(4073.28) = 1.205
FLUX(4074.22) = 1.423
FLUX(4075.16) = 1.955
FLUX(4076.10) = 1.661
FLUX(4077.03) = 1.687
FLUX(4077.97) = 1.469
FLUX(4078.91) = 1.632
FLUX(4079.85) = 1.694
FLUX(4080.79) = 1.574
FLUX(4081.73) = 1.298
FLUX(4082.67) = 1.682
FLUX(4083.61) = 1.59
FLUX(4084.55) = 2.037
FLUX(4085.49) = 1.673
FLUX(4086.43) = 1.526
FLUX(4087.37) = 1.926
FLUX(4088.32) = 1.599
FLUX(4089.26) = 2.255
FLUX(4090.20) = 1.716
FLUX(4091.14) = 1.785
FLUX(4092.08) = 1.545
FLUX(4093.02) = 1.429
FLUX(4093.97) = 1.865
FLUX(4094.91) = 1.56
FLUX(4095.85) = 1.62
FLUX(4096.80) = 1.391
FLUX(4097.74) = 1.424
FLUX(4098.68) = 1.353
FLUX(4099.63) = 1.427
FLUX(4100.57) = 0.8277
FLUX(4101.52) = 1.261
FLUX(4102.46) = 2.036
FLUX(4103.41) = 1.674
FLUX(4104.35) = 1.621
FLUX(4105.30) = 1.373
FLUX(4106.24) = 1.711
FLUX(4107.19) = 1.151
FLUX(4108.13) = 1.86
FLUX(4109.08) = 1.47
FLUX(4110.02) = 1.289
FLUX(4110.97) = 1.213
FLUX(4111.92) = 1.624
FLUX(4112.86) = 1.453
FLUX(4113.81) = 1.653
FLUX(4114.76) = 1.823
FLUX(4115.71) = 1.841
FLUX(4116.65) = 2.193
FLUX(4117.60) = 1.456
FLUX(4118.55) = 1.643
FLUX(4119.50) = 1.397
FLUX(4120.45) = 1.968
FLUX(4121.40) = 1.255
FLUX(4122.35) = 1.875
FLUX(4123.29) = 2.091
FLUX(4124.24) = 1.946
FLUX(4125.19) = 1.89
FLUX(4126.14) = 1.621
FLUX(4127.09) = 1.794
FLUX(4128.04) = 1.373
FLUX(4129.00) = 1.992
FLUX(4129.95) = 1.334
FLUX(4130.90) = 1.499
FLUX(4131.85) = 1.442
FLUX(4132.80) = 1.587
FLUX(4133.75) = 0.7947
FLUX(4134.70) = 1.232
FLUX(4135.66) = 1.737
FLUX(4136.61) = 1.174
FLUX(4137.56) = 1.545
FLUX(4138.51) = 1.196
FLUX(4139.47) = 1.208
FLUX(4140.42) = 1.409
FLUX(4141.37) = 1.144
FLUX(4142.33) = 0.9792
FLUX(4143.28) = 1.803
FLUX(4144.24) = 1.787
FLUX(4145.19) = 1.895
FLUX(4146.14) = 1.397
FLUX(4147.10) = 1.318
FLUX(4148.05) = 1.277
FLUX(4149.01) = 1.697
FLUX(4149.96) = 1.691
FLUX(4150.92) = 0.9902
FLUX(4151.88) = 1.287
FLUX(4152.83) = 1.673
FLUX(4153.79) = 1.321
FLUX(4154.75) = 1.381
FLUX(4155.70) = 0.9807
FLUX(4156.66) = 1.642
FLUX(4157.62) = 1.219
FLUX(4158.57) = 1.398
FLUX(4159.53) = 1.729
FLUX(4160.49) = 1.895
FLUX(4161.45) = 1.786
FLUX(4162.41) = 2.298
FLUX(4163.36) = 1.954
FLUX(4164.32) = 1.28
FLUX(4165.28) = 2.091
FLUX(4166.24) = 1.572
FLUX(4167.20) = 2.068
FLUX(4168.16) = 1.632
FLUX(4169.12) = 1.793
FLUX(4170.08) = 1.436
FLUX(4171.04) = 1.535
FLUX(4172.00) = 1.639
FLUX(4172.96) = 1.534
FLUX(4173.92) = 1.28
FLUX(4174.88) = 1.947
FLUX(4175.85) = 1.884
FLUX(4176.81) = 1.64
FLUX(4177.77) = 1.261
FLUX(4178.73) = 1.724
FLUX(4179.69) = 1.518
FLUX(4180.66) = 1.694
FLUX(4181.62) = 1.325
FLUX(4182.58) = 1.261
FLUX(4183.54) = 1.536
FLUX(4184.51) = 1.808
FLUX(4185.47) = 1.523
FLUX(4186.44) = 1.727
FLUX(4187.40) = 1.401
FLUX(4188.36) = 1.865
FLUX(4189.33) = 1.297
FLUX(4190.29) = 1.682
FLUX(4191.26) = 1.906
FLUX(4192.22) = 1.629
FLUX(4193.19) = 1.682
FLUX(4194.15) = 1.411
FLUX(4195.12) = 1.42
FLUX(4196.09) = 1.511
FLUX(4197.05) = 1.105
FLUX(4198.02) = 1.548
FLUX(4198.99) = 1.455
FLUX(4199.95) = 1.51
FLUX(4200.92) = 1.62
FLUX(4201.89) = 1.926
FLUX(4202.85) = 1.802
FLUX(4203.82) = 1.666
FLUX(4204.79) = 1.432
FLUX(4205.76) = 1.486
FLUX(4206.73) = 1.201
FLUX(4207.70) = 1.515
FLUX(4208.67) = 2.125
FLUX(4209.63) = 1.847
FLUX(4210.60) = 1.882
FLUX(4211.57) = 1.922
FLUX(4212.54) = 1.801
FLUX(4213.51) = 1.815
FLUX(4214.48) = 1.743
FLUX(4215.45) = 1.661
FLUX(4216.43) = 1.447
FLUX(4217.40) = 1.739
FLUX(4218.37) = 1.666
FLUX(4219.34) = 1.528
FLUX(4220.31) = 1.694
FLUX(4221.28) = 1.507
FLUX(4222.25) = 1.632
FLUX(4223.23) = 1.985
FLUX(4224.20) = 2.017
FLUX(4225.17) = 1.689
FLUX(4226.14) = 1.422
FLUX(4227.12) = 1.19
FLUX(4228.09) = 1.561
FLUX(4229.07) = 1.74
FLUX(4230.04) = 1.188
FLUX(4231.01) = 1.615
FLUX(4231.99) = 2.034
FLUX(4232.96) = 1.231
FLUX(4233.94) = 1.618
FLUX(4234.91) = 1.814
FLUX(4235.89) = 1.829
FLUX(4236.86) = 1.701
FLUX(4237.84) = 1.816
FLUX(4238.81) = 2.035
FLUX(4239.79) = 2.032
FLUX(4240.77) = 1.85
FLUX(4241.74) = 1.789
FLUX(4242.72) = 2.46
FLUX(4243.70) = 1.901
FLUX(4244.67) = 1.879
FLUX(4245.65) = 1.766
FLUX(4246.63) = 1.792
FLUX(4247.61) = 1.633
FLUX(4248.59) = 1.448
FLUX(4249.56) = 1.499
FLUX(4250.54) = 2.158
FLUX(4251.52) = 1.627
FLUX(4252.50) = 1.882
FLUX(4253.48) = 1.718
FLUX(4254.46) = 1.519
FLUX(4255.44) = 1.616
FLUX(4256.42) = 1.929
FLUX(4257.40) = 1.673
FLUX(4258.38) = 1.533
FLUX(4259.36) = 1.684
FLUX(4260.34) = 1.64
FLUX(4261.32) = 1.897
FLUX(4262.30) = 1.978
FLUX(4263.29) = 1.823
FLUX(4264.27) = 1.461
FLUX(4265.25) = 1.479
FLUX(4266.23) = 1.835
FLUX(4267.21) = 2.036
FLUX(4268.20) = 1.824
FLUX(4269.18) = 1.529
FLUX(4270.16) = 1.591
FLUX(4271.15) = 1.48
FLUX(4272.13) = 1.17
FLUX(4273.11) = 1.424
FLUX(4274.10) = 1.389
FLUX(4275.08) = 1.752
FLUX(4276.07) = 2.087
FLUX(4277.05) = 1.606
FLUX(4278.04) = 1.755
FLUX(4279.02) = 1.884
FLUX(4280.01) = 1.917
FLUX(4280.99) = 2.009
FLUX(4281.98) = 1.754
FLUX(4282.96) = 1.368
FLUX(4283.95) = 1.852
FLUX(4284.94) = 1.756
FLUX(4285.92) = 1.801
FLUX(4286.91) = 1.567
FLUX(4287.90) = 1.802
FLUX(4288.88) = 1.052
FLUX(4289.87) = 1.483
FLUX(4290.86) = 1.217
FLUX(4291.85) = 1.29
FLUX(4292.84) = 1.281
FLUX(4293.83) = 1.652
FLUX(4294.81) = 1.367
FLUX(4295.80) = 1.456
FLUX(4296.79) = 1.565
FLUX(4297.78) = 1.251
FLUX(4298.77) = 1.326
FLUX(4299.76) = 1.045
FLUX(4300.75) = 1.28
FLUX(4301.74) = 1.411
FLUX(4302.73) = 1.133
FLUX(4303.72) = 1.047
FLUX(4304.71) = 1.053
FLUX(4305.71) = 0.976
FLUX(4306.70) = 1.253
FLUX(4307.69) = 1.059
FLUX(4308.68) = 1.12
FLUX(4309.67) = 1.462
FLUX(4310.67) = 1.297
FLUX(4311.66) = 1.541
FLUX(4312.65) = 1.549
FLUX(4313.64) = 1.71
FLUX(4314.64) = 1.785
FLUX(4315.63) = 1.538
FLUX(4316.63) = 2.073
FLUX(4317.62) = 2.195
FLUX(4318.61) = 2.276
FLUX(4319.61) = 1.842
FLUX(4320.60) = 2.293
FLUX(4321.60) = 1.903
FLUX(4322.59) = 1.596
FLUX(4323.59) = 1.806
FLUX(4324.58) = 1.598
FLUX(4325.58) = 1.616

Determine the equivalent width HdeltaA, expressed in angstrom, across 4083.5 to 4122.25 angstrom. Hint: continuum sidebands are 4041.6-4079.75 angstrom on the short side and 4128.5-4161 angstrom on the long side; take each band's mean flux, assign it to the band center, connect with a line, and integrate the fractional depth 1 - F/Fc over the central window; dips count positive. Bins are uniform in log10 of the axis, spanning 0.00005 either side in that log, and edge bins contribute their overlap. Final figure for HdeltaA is -3.2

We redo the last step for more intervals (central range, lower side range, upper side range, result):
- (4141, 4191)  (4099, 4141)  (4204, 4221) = 1.21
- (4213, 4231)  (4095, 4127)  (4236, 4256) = 1.47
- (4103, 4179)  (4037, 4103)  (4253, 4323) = 0.57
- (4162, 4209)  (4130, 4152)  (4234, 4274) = -2.60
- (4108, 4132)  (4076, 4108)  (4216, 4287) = -0.60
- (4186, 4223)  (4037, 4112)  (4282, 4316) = -4.09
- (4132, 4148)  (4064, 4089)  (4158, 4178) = 2.66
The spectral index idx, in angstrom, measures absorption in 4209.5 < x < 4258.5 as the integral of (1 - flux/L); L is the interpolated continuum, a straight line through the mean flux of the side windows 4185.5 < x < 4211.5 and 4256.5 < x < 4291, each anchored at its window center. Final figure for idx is -2.8 angstrom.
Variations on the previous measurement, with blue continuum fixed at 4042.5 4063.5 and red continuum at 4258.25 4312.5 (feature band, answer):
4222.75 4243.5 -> -3.1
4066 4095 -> -1.9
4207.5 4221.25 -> -1.9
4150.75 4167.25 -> -0.6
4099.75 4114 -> 0.6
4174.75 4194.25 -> -1.0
